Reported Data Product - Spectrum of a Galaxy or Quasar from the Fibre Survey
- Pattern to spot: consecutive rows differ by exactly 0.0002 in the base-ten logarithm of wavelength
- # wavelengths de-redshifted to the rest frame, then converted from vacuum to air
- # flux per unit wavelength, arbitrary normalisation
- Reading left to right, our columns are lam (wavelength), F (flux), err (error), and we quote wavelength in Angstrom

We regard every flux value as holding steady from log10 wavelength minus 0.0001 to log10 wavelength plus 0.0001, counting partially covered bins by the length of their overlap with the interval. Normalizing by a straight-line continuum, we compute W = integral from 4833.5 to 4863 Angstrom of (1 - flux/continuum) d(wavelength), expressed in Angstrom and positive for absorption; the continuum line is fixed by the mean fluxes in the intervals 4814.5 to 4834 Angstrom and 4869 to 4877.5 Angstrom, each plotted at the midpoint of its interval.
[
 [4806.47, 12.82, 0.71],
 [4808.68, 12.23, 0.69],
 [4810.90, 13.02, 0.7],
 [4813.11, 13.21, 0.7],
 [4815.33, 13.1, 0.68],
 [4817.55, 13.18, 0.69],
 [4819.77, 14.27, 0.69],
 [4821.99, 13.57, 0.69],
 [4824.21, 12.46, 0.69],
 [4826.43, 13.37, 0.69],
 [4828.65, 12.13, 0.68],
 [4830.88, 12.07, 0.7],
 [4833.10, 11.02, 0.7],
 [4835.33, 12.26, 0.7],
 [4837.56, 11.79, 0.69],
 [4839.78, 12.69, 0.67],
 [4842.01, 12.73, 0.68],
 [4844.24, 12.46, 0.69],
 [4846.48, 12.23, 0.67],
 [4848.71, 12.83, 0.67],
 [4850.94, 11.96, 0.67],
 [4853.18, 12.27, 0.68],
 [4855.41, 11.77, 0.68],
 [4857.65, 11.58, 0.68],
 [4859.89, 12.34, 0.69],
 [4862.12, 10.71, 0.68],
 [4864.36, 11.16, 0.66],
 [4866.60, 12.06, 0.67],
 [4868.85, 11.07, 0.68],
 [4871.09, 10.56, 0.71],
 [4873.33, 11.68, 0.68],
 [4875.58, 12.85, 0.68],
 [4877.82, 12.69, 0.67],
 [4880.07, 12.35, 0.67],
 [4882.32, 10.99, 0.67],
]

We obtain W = 0.4 Angstrom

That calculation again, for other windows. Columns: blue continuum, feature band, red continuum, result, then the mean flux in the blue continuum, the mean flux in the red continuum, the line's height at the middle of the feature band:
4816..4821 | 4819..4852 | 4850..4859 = 0.8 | 13.7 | 11.9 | 12.8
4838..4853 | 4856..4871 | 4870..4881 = 0.9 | 12.4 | 12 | 12.2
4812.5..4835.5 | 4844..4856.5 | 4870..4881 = 0.2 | 12.8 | 12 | 12.4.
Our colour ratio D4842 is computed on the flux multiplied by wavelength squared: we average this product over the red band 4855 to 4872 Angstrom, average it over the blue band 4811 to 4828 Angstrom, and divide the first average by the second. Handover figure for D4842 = 0.88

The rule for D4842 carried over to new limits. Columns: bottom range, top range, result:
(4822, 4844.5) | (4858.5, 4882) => 0.96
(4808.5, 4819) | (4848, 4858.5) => 0.94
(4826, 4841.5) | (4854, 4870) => 0.96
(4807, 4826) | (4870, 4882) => 0.93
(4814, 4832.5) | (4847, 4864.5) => 0.93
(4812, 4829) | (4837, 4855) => 0.95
